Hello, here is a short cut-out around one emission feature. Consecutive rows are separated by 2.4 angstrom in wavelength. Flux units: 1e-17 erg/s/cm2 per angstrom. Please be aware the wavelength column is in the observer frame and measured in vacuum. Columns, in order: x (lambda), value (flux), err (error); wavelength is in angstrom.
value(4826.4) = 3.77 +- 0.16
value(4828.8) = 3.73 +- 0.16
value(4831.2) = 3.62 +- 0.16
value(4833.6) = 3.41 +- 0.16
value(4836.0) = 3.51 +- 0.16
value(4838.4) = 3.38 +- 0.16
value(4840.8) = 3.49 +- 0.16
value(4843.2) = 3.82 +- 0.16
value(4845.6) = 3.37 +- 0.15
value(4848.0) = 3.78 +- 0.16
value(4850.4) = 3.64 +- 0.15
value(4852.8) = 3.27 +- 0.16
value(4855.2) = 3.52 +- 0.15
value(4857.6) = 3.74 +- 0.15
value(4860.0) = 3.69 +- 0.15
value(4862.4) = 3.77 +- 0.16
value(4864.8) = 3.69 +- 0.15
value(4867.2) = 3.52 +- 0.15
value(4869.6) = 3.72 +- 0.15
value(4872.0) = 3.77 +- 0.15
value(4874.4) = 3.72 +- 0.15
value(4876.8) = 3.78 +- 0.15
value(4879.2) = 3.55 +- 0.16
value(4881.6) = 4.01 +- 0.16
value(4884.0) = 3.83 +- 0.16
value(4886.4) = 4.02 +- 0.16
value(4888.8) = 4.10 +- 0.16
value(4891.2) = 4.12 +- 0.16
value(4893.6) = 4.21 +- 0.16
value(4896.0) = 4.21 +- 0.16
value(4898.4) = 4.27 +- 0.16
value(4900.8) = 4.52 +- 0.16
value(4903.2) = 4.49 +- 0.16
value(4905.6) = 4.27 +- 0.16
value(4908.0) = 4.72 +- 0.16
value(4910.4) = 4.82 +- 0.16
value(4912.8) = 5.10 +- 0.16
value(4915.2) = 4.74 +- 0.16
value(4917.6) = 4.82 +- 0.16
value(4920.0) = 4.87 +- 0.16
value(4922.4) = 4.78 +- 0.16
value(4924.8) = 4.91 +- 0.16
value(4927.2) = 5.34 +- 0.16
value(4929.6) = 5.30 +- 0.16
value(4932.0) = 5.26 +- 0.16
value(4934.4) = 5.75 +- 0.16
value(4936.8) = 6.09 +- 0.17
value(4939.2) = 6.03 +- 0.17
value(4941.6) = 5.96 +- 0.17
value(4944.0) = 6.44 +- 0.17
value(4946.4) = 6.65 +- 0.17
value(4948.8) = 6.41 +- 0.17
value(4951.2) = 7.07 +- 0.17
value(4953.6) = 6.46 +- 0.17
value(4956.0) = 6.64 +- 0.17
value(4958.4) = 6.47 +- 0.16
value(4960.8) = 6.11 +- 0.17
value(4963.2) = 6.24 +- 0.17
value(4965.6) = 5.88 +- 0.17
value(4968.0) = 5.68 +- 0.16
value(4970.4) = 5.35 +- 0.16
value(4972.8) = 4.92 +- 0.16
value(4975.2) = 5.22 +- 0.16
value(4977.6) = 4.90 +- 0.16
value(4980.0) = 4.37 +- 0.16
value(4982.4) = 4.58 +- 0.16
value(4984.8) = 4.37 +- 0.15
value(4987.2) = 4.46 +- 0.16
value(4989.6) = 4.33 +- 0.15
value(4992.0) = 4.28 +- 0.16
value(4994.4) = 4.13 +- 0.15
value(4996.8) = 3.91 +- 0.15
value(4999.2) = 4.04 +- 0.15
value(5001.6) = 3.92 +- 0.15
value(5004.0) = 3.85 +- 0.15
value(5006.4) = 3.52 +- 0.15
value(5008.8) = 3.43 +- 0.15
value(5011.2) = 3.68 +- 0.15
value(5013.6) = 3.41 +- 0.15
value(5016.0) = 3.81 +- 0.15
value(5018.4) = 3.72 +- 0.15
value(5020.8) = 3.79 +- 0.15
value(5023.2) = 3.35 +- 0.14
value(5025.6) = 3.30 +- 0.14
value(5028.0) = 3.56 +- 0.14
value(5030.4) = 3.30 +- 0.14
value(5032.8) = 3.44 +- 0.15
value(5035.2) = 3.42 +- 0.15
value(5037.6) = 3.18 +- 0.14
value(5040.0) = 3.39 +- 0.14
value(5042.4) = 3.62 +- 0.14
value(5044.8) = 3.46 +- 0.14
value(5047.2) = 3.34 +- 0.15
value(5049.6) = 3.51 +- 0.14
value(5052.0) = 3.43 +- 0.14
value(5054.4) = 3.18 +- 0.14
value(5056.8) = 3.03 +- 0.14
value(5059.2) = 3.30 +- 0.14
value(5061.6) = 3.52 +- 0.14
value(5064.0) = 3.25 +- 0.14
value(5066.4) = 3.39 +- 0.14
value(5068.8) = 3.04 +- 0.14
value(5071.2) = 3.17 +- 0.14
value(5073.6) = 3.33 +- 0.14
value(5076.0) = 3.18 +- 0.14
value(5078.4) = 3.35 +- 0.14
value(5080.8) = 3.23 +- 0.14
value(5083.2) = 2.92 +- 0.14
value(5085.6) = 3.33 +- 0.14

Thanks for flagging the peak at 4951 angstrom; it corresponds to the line C III]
